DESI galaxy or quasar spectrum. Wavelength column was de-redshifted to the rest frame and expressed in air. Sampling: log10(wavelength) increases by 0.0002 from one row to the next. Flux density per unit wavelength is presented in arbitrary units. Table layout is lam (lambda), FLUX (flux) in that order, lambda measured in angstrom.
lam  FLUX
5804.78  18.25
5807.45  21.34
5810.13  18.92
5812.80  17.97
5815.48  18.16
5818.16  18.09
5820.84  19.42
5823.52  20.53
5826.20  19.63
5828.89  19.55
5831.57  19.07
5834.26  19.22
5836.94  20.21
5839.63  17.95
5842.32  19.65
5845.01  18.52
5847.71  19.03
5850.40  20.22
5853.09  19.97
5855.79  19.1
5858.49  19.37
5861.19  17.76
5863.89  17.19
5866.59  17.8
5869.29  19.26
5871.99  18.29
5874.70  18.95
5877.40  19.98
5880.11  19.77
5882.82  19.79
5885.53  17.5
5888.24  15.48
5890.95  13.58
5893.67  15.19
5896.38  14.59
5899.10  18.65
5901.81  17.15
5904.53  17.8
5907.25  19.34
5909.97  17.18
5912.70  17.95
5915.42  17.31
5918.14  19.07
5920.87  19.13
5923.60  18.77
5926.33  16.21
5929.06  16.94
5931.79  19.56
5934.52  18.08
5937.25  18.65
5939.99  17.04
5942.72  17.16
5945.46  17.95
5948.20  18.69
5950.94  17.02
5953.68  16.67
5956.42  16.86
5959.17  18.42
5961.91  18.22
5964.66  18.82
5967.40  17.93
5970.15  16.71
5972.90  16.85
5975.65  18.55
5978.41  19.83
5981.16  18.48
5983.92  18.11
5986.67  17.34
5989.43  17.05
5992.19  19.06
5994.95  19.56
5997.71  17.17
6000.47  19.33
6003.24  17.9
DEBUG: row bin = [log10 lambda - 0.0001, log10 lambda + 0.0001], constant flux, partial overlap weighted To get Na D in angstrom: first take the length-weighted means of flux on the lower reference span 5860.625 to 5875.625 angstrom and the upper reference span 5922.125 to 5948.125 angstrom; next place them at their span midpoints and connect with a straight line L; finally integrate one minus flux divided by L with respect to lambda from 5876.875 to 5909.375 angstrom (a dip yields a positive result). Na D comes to 1.4 angstrom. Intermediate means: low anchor 18.2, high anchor 17.9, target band 17.3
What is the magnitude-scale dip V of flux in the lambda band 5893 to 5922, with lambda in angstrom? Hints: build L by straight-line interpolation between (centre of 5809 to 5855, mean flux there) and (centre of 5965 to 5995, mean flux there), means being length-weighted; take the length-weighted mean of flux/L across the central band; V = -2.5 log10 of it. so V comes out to 0.06 mag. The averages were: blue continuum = 19.2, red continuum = 18.1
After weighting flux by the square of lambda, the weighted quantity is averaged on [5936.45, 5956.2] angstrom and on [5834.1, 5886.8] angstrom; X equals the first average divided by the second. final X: 1.0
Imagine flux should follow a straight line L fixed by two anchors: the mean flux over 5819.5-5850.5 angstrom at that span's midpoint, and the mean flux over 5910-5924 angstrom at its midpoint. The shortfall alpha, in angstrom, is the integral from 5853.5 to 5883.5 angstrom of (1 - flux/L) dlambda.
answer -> 0.1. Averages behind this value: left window 19.4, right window 18.3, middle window 18.9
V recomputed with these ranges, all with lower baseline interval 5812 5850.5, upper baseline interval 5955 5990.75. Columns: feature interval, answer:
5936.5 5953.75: 0.03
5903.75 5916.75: 0.03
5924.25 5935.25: 0.03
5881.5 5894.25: 0.14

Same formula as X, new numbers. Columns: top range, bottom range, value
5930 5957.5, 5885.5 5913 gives 1.08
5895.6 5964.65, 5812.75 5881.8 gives 0.96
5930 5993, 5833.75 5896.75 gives 1.01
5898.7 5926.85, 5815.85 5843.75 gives 0.96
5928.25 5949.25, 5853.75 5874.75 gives 1.00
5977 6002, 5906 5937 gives 1.04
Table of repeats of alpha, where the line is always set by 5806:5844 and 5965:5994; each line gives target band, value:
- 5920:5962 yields 1.2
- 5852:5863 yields 0.0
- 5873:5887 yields -0.2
